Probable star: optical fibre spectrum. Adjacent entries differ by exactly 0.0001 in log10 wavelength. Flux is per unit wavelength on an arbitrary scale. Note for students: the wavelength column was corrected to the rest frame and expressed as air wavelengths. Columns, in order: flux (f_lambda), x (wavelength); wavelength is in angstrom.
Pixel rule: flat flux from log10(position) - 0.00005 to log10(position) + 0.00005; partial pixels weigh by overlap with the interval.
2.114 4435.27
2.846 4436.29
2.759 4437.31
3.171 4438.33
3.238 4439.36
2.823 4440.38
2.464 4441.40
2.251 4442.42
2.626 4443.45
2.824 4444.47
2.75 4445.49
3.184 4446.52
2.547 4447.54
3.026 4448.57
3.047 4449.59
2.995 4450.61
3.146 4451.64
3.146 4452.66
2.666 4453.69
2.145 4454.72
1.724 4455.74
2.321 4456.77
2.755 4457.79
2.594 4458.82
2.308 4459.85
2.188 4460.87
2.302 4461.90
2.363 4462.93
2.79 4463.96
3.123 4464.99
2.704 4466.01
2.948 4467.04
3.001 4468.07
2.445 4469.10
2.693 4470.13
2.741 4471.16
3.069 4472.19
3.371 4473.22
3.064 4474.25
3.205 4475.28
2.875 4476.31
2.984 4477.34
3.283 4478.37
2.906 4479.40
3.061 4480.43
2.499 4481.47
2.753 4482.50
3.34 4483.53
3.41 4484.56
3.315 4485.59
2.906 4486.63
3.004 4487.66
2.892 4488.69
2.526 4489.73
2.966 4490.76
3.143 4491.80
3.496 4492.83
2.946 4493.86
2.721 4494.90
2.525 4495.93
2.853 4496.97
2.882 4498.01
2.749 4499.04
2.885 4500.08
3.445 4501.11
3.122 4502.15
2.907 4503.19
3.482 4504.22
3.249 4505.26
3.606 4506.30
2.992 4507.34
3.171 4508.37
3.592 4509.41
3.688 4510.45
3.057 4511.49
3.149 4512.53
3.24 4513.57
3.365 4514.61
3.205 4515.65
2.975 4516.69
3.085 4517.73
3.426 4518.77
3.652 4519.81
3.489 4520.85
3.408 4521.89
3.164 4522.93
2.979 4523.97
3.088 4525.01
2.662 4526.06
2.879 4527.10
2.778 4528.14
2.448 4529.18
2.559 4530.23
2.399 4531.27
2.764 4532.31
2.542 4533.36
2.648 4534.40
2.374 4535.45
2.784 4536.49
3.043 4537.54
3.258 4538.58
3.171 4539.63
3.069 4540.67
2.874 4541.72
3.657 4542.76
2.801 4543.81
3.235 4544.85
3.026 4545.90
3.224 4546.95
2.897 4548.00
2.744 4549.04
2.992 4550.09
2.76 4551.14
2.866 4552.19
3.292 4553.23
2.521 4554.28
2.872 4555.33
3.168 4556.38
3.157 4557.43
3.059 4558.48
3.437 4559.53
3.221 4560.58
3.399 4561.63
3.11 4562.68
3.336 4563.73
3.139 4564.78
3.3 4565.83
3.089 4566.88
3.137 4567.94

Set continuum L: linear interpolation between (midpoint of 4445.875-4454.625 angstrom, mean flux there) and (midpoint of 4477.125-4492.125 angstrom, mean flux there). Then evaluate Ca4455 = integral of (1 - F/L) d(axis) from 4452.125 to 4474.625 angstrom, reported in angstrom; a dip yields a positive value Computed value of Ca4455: 2.3 angstrom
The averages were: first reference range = 2.92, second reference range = 3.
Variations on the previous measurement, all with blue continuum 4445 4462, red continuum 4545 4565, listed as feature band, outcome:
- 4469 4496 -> -2.1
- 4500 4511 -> -1.7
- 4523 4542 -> 1.1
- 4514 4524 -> -1.3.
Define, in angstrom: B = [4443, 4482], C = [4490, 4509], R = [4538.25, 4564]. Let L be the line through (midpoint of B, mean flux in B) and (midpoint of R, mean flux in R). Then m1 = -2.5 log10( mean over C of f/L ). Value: -0.06 mag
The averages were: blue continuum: 2.77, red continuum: 3.08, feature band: 3.06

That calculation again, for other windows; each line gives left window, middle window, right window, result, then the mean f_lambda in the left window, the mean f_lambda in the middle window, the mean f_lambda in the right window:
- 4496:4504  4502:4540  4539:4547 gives -0.01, 2.97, 3.06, 3.13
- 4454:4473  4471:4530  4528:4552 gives -0.14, 2.58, 3.08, 2.87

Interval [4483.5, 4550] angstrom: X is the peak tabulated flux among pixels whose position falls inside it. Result 3.688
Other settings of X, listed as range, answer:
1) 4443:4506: 3.496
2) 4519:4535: 3.652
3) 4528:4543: 3.657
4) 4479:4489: 3.41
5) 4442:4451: 3.184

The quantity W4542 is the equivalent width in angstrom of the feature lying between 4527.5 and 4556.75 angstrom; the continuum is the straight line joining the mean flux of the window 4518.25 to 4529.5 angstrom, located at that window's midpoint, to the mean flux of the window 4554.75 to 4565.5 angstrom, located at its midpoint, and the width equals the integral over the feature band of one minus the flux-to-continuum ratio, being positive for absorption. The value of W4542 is 2.44 angstrom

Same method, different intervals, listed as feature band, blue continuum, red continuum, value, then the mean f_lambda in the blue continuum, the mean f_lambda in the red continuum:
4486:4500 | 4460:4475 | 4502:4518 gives 0.7 angstrom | 2.77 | 3.25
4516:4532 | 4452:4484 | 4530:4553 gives -0.7 angstrom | 2.76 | 2.91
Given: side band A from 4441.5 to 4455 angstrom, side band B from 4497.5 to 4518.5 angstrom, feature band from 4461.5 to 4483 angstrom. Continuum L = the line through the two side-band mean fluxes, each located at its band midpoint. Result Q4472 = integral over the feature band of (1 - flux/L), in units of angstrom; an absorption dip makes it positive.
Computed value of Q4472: 0.6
